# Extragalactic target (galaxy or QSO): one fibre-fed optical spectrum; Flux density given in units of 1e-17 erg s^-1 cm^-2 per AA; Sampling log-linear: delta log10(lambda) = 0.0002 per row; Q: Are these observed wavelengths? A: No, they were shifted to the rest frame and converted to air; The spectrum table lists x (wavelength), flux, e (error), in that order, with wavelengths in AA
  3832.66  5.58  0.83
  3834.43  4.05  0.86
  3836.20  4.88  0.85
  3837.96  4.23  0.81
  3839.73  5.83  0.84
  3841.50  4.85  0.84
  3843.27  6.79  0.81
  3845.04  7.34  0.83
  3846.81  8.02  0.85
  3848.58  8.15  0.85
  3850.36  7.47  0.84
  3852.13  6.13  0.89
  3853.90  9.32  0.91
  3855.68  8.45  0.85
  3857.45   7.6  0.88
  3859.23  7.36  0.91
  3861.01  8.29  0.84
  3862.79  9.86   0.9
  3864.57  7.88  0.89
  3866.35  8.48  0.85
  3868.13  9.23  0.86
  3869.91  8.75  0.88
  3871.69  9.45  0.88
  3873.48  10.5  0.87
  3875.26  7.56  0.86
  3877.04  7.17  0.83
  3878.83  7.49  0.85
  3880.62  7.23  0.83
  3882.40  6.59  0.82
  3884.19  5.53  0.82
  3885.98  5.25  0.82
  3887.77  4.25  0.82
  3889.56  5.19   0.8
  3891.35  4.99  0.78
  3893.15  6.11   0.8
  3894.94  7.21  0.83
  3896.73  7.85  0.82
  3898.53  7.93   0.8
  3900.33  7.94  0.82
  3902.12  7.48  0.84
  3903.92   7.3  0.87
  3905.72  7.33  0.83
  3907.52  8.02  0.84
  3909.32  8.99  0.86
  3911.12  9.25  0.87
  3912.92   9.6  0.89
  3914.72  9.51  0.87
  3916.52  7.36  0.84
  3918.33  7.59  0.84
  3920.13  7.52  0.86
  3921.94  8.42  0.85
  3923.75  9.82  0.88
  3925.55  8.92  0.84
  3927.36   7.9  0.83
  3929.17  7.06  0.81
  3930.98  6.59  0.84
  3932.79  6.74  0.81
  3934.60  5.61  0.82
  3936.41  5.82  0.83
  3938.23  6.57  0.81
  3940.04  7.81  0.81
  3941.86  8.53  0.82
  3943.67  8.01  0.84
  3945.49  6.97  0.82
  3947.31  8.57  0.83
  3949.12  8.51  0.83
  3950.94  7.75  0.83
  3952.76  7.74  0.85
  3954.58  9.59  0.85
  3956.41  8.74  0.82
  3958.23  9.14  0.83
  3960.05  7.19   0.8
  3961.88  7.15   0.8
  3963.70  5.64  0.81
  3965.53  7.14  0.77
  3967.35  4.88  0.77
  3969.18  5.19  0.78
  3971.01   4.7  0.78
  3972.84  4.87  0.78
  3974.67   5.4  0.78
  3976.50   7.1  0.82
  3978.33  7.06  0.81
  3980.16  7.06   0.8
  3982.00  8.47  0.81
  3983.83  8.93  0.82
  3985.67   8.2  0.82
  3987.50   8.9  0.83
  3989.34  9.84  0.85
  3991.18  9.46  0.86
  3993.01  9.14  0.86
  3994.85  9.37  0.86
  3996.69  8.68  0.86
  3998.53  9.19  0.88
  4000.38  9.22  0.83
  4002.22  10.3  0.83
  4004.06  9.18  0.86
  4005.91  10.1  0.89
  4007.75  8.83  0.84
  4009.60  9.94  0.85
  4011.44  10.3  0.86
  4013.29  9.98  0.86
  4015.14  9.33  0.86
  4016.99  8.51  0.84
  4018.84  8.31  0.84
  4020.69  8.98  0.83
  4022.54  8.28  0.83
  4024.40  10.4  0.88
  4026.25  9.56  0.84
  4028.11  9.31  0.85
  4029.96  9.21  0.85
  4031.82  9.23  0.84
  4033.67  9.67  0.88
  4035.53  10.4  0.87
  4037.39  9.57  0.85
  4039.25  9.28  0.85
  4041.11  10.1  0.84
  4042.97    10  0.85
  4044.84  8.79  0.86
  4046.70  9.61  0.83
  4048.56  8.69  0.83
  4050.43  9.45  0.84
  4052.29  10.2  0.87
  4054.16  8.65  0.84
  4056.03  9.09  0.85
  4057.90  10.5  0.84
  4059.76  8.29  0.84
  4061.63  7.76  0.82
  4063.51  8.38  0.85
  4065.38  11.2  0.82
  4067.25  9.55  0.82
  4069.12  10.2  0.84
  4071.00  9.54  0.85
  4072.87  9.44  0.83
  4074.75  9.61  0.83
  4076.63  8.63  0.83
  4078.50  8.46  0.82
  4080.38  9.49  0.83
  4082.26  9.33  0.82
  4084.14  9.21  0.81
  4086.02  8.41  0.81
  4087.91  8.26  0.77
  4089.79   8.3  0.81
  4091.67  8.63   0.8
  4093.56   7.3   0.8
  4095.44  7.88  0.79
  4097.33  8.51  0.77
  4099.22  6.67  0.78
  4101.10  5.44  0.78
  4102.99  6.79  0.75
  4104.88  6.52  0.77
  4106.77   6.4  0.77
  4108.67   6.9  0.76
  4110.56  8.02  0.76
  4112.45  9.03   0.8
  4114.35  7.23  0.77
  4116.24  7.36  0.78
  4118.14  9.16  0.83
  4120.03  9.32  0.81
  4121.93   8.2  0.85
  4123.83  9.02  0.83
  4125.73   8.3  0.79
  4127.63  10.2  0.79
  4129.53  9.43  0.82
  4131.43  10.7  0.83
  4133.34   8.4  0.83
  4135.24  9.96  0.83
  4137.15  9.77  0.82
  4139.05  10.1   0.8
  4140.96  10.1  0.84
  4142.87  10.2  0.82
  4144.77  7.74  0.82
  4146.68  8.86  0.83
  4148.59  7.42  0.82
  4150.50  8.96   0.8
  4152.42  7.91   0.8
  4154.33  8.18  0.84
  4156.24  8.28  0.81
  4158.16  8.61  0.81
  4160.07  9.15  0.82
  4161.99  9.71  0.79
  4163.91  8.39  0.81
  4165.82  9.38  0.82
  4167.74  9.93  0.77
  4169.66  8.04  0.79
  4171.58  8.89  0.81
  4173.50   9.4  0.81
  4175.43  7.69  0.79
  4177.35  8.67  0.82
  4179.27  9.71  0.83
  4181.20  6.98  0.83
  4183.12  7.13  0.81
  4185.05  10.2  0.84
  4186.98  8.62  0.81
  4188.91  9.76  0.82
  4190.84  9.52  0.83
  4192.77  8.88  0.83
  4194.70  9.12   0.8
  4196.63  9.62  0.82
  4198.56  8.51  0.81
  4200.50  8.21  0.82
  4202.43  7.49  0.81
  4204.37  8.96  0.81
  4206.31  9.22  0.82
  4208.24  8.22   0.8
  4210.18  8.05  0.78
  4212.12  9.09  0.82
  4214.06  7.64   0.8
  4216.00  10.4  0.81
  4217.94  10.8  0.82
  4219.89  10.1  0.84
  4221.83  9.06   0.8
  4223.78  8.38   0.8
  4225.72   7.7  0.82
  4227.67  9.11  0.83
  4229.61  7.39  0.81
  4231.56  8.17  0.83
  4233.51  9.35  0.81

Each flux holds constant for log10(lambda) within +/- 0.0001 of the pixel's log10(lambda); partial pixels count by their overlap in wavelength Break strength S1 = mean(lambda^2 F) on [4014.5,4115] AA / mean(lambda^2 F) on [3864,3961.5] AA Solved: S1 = 1.23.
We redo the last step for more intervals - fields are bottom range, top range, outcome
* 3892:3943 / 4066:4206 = 1.25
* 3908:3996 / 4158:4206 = 1.28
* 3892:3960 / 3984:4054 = 1.25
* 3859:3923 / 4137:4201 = 1.32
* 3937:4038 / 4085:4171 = 1.09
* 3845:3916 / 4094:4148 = 1.23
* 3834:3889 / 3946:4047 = 1.26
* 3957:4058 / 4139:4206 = 1.10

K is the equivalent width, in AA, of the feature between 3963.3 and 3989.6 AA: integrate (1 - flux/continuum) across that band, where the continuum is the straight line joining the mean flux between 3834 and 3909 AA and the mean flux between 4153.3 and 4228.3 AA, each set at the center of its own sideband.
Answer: 3.1 AA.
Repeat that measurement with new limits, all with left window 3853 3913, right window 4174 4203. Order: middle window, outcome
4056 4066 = -1.1 AA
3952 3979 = 4.0 AA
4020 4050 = -4.6 AA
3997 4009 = -2.0 AA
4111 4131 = -0.7 AA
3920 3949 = 0.9 AA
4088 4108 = 2.6 AA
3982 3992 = -1.2 AA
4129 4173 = -2.4 AA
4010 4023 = -1.7 AA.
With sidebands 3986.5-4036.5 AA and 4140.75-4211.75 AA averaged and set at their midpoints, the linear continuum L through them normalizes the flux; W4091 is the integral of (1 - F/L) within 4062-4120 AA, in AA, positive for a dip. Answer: 4.77 AA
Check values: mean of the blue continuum 9.39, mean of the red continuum 8.74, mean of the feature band 8.34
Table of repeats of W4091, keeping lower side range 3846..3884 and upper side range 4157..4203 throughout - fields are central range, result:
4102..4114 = 1.93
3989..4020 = -3.55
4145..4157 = 0.72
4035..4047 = -1.63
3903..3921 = -0.10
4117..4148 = -2.10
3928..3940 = 2.50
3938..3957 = 0.39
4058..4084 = -2.09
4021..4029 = -0.84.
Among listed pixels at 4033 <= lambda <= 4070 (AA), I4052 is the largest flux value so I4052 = 11.2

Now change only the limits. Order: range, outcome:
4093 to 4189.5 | 10.7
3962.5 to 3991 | 9.84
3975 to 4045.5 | 10.4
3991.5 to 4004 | 10.3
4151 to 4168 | 9.93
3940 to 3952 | 8.57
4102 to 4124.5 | 9.32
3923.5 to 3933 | 9.82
